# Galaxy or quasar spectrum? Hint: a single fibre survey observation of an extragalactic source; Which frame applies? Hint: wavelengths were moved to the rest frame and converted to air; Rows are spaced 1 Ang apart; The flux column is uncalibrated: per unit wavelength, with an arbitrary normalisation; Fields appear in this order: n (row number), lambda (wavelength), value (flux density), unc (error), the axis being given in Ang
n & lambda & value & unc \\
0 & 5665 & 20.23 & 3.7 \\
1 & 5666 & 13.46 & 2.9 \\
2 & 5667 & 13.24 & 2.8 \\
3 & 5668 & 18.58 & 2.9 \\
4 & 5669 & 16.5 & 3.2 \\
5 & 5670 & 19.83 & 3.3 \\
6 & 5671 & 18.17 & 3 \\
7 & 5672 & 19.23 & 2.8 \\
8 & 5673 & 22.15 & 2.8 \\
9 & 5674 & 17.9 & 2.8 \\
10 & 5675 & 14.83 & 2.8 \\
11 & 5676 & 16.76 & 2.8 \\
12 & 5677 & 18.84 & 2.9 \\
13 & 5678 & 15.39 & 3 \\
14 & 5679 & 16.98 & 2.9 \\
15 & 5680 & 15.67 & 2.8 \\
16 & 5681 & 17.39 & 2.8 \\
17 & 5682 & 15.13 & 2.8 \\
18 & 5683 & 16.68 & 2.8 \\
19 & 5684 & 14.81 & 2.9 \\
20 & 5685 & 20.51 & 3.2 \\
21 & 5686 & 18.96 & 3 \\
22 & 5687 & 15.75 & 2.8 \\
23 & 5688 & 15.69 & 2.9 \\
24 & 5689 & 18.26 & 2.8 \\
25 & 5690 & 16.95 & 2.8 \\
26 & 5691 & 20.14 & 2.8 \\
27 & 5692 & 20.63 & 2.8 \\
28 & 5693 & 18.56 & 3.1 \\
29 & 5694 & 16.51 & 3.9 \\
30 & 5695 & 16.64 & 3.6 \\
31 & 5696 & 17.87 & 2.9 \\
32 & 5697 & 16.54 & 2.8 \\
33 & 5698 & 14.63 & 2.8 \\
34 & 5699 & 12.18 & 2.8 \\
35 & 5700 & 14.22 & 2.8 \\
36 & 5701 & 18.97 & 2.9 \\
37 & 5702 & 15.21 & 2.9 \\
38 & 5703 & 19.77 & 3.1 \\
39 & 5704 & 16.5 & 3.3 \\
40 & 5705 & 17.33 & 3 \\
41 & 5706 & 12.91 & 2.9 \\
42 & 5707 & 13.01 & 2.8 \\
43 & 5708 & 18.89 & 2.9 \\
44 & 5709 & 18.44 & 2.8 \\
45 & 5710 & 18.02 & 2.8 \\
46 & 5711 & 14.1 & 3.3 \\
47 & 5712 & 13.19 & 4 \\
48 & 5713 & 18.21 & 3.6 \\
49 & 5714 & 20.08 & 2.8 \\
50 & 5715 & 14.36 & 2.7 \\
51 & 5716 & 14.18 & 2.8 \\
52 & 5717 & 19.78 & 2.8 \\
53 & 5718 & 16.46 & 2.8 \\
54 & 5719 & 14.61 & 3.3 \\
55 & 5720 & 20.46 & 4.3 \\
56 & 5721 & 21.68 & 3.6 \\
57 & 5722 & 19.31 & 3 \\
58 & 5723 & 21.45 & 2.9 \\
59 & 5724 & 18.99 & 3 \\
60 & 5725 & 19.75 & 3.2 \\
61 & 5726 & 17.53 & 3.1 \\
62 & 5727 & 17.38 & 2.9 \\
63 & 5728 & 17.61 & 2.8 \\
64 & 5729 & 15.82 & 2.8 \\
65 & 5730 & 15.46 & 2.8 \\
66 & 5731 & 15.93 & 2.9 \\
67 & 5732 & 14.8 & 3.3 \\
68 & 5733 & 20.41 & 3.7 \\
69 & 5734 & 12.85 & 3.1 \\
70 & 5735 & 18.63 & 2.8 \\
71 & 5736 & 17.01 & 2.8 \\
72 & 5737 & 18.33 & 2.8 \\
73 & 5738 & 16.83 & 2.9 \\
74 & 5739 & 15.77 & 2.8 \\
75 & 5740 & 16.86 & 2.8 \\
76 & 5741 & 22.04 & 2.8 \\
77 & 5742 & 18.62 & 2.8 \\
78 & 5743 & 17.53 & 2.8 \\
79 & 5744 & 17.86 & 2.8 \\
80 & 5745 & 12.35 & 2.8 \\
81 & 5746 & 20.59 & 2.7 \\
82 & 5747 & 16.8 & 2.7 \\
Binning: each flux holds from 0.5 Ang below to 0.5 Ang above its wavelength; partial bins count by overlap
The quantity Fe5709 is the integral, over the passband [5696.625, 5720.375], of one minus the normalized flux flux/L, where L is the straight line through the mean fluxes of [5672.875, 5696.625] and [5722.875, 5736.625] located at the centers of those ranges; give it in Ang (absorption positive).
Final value 1.40 Ang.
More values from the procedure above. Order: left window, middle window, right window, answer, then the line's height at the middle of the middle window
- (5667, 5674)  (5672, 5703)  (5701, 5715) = 1.0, 17.7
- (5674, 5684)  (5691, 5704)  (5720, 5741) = 0.0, 16.9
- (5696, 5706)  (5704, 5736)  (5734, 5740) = -1.2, 16.5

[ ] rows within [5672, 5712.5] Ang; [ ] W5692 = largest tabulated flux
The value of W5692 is 22.15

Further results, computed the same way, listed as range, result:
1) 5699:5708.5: 19.77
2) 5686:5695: 20.63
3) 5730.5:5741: 22.04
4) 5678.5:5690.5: 20.51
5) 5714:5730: 21.68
